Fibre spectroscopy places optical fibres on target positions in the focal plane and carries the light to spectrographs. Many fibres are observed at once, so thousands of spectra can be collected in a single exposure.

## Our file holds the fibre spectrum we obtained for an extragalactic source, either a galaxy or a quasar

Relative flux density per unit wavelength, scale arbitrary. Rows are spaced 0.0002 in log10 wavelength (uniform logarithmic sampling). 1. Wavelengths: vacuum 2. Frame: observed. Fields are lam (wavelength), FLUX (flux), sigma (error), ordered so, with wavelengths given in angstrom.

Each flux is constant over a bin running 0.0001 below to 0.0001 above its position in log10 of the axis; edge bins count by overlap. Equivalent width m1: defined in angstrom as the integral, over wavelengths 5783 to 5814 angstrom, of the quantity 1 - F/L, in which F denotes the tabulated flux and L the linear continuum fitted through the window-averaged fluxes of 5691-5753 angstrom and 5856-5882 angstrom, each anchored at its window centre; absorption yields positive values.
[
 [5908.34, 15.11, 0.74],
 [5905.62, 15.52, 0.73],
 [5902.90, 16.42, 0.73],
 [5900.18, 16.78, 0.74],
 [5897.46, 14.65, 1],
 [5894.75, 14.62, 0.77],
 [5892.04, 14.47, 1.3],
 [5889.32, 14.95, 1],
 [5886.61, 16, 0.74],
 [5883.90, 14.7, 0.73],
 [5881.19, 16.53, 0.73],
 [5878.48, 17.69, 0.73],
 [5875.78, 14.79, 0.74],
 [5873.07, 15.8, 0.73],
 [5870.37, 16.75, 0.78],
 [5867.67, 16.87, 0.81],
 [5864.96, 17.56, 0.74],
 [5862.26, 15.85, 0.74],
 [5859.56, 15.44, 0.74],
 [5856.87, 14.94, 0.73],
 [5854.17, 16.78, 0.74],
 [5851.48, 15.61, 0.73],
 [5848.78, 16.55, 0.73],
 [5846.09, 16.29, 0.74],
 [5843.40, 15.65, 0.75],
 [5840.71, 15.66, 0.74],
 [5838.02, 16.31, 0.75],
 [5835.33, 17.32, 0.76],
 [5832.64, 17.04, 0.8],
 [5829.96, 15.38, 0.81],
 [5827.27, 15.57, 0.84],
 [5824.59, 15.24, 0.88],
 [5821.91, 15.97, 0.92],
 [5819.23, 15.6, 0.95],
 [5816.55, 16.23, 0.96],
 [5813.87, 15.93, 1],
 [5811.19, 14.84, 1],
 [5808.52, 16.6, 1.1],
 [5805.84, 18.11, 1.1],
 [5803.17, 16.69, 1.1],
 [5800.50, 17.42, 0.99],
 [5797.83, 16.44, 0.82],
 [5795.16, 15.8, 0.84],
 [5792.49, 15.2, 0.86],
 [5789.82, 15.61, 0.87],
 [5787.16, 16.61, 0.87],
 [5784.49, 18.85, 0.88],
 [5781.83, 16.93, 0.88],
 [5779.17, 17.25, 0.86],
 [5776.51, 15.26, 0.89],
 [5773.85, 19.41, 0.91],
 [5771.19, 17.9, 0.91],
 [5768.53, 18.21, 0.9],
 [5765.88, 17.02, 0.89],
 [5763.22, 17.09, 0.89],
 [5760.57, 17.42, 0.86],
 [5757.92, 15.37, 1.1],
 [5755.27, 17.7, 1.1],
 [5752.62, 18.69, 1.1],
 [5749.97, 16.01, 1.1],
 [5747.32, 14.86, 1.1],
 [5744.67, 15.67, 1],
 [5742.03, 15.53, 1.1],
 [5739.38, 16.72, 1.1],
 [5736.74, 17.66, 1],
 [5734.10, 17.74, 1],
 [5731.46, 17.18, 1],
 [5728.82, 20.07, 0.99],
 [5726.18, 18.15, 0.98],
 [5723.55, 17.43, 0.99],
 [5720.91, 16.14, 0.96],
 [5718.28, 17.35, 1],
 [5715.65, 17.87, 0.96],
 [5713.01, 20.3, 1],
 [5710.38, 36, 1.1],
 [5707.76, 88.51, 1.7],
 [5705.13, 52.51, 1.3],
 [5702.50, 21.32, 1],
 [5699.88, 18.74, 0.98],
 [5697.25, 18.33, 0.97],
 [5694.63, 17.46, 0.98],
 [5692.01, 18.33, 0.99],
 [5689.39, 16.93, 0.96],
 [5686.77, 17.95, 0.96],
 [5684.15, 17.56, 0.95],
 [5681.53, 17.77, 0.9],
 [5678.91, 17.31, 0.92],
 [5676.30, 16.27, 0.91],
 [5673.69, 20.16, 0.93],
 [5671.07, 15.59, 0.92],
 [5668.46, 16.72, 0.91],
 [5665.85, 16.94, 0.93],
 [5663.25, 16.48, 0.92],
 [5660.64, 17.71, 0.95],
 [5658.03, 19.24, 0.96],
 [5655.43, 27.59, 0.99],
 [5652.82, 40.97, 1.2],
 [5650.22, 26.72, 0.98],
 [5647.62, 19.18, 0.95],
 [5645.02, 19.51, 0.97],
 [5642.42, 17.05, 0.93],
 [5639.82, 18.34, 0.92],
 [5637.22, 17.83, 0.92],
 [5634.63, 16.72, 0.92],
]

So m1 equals 4.6 angstrom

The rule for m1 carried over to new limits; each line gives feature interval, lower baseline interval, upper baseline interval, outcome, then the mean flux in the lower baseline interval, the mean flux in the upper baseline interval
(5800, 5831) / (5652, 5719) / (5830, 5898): 3.4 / 23.9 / 16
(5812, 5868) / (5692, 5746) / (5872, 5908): 6.0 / 23.9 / 15.6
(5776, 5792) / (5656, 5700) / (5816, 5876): -0.1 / 17.8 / 16.1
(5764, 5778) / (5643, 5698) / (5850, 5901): 0.2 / 19.7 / 15.8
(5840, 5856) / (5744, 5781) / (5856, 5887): 0.2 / 17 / 16.1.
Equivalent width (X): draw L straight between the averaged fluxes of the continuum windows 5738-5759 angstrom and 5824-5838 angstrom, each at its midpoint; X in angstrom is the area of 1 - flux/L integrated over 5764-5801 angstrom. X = -1.6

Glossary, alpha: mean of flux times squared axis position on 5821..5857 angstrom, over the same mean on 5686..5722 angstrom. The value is 0.6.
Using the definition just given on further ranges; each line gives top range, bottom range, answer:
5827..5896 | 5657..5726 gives 0.75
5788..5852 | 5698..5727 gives 0.57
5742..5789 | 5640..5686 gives 0.88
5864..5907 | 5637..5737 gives 0.76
